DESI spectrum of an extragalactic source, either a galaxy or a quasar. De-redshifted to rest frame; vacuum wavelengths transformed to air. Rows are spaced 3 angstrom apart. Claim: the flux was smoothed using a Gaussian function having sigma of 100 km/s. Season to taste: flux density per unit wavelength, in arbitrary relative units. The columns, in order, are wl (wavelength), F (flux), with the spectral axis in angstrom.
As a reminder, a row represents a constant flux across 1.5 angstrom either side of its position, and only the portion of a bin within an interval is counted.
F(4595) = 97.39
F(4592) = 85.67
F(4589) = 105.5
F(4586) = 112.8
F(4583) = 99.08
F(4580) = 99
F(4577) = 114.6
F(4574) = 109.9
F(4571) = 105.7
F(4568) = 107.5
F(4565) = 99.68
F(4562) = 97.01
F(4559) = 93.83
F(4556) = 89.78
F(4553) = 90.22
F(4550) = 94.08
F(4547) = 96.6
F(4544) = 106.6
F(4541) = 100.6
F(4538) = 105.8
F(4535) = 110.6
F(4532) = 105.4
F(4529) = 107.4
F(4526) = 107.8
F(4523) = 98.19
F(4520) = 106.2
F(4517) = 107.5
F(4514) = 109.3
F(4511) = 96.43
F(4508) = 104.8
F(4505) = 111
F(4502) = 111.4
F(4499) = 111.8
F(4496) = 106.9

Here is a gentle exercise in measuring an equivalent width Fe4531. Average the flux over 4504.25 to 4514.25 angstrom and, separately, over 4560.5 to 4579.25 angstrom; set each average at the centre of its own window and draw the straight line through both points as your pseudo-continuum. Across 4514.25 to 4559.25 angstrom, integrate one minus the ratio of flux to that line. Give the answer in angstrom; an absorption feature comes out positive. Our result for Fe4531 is 1.3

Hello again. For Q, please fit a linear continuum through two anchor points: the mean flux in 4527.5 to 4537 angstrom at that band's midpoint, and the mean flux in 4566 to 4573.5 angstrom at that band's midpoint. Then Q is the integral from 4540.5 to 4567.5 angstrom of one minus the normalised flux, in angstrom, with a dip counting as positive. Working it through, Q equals 2.6 angstrom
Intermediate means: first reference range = 108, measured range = 96.7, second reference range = 107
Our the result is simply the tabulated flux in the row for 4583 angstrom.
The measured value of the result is 99.08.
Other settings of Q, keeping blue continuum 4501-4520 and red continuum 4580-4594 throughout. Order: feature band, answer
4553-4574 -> 0.7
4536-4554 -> 0.7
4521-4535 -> 0.0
